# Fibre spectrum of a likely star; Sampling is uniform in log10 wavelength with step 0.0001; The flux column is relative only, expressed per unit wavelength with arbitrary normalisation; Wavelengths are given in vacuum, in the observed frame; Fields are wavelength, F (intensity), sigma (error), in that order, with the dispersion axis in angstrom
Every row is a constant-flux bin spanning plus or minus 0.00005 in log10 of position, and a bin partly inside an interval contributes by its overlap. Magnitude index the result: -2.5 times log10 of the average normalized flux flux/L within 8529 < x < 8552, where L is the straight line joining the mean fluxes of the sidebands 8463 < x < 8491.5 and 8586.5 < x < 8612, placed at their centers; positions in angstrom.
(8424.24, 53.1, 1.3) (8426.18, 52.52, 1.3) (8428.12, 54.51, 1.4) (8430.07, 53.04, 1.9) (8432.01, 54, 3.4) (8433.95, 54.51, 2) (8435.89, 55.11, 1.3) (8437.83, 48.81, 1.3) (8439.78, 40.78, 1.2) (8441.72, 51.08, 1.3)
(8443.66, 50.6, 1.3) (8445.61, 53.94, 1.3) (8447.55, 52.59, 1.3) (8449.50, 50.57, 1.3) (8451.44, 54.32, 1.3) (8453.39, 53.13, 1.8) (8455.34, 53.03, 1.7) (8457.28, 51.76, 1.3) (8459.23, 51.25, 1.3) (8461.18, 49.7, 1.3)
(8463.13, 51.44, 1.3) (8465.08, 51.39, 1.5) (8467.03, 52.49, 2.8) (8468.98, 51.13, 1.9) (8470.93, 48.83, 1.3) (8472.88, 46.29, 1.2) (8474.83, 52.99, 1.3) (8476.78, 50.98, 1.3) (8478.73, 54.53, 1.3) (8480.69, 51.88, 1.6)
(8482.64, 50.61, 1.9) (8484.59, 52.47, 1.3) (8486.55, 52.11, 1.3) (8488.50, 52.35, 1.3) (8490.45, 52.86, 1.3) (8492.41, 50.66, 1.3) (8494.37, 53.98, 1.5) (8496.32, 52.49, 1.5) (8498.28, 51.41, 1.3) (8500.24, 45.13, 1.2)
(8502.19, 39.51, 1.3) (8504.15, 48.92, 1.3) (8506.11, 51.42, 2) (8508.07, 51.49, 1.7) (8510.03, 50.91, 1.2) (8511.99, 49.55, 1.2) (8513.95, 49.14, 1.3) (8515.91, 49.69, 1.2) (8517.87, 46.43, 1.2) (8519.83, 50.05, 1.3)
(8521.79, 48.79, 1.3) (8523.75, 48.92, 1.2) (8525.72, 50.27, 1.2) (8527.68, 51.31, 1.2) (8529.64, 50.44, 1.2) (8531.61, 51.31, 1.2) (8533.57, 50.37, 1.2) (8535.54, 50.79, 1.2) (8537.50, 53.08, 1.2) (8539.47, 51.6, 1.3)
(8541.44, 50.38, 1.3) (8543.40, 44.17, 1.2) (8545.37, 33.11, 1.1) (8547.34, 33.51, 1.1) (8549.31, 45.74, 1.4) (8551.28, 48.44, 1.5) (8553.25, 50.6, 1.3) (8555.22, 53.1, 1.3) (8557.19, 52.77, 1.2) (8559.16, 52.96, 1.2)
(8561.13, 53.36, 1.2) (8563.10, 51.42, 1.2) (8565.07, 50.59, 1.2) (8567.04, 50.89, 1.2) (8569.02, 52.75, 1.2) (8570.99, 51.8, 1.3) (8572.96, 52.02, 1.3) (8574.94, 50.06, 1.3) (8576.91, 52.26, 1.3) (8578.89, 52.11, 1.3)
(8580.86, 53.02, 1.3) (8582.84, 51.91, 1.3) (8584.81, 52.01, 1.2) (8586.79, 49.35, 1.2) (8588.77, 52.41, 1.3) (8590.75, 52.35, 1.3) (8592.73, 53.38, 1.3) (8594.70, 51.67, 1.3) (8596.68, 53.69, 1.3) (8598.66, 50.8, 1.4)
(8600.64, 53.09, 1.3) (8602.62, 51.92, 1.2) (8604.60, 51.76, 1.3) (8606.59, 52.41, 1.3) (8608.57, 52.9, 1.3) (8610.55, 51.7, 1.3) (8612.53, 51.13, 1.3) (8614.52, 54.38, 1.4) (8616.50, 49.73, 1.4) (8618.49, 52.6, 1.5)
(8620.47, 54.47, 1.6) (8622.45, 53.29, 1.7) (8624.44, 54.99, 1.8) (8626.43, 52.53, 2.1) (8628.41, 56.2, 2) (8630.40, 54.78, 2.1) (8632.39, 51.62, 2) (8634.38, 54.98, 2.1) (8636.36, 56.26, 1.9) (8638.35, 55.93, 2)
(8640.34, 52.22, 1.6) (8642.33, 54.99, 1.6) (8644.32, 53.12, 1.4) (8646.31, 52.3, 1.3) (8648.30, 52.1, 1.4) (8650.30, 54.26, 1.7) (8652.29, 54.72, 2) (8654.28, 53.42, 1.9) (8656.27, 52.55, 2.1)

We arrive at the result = 0.111 mag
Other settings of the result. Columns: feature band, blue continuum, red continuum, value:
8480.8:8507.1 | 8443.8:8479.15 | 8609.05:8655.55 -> 0.03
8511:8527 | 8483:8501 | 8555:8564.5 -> 0.06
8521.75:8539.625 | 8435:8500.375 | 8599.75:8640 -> 0.03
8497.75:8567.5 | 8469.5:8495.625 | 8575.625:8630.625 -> 0.07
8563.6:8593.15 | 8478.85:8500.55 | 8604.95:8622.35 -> 0.01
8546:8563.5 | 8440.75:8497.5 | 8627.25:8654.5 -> 0.09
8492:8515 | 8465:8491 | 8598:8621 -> 0.05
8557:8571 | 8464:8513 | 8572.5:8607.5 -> -0.01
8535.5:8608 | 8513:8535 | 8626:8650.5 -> 0.02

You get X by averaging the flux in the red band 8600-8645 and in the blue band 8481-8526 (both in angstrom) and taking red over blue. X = 1.1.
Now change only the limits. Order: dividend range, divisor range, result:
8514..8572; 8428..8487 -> 0.96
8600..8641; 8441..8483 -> 1.03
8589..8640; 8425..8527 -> 1.04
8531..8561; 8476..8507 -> 0.95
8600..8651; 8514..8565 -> 1.09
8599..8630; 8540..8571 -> 1.09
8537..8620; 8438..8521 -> 1.00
